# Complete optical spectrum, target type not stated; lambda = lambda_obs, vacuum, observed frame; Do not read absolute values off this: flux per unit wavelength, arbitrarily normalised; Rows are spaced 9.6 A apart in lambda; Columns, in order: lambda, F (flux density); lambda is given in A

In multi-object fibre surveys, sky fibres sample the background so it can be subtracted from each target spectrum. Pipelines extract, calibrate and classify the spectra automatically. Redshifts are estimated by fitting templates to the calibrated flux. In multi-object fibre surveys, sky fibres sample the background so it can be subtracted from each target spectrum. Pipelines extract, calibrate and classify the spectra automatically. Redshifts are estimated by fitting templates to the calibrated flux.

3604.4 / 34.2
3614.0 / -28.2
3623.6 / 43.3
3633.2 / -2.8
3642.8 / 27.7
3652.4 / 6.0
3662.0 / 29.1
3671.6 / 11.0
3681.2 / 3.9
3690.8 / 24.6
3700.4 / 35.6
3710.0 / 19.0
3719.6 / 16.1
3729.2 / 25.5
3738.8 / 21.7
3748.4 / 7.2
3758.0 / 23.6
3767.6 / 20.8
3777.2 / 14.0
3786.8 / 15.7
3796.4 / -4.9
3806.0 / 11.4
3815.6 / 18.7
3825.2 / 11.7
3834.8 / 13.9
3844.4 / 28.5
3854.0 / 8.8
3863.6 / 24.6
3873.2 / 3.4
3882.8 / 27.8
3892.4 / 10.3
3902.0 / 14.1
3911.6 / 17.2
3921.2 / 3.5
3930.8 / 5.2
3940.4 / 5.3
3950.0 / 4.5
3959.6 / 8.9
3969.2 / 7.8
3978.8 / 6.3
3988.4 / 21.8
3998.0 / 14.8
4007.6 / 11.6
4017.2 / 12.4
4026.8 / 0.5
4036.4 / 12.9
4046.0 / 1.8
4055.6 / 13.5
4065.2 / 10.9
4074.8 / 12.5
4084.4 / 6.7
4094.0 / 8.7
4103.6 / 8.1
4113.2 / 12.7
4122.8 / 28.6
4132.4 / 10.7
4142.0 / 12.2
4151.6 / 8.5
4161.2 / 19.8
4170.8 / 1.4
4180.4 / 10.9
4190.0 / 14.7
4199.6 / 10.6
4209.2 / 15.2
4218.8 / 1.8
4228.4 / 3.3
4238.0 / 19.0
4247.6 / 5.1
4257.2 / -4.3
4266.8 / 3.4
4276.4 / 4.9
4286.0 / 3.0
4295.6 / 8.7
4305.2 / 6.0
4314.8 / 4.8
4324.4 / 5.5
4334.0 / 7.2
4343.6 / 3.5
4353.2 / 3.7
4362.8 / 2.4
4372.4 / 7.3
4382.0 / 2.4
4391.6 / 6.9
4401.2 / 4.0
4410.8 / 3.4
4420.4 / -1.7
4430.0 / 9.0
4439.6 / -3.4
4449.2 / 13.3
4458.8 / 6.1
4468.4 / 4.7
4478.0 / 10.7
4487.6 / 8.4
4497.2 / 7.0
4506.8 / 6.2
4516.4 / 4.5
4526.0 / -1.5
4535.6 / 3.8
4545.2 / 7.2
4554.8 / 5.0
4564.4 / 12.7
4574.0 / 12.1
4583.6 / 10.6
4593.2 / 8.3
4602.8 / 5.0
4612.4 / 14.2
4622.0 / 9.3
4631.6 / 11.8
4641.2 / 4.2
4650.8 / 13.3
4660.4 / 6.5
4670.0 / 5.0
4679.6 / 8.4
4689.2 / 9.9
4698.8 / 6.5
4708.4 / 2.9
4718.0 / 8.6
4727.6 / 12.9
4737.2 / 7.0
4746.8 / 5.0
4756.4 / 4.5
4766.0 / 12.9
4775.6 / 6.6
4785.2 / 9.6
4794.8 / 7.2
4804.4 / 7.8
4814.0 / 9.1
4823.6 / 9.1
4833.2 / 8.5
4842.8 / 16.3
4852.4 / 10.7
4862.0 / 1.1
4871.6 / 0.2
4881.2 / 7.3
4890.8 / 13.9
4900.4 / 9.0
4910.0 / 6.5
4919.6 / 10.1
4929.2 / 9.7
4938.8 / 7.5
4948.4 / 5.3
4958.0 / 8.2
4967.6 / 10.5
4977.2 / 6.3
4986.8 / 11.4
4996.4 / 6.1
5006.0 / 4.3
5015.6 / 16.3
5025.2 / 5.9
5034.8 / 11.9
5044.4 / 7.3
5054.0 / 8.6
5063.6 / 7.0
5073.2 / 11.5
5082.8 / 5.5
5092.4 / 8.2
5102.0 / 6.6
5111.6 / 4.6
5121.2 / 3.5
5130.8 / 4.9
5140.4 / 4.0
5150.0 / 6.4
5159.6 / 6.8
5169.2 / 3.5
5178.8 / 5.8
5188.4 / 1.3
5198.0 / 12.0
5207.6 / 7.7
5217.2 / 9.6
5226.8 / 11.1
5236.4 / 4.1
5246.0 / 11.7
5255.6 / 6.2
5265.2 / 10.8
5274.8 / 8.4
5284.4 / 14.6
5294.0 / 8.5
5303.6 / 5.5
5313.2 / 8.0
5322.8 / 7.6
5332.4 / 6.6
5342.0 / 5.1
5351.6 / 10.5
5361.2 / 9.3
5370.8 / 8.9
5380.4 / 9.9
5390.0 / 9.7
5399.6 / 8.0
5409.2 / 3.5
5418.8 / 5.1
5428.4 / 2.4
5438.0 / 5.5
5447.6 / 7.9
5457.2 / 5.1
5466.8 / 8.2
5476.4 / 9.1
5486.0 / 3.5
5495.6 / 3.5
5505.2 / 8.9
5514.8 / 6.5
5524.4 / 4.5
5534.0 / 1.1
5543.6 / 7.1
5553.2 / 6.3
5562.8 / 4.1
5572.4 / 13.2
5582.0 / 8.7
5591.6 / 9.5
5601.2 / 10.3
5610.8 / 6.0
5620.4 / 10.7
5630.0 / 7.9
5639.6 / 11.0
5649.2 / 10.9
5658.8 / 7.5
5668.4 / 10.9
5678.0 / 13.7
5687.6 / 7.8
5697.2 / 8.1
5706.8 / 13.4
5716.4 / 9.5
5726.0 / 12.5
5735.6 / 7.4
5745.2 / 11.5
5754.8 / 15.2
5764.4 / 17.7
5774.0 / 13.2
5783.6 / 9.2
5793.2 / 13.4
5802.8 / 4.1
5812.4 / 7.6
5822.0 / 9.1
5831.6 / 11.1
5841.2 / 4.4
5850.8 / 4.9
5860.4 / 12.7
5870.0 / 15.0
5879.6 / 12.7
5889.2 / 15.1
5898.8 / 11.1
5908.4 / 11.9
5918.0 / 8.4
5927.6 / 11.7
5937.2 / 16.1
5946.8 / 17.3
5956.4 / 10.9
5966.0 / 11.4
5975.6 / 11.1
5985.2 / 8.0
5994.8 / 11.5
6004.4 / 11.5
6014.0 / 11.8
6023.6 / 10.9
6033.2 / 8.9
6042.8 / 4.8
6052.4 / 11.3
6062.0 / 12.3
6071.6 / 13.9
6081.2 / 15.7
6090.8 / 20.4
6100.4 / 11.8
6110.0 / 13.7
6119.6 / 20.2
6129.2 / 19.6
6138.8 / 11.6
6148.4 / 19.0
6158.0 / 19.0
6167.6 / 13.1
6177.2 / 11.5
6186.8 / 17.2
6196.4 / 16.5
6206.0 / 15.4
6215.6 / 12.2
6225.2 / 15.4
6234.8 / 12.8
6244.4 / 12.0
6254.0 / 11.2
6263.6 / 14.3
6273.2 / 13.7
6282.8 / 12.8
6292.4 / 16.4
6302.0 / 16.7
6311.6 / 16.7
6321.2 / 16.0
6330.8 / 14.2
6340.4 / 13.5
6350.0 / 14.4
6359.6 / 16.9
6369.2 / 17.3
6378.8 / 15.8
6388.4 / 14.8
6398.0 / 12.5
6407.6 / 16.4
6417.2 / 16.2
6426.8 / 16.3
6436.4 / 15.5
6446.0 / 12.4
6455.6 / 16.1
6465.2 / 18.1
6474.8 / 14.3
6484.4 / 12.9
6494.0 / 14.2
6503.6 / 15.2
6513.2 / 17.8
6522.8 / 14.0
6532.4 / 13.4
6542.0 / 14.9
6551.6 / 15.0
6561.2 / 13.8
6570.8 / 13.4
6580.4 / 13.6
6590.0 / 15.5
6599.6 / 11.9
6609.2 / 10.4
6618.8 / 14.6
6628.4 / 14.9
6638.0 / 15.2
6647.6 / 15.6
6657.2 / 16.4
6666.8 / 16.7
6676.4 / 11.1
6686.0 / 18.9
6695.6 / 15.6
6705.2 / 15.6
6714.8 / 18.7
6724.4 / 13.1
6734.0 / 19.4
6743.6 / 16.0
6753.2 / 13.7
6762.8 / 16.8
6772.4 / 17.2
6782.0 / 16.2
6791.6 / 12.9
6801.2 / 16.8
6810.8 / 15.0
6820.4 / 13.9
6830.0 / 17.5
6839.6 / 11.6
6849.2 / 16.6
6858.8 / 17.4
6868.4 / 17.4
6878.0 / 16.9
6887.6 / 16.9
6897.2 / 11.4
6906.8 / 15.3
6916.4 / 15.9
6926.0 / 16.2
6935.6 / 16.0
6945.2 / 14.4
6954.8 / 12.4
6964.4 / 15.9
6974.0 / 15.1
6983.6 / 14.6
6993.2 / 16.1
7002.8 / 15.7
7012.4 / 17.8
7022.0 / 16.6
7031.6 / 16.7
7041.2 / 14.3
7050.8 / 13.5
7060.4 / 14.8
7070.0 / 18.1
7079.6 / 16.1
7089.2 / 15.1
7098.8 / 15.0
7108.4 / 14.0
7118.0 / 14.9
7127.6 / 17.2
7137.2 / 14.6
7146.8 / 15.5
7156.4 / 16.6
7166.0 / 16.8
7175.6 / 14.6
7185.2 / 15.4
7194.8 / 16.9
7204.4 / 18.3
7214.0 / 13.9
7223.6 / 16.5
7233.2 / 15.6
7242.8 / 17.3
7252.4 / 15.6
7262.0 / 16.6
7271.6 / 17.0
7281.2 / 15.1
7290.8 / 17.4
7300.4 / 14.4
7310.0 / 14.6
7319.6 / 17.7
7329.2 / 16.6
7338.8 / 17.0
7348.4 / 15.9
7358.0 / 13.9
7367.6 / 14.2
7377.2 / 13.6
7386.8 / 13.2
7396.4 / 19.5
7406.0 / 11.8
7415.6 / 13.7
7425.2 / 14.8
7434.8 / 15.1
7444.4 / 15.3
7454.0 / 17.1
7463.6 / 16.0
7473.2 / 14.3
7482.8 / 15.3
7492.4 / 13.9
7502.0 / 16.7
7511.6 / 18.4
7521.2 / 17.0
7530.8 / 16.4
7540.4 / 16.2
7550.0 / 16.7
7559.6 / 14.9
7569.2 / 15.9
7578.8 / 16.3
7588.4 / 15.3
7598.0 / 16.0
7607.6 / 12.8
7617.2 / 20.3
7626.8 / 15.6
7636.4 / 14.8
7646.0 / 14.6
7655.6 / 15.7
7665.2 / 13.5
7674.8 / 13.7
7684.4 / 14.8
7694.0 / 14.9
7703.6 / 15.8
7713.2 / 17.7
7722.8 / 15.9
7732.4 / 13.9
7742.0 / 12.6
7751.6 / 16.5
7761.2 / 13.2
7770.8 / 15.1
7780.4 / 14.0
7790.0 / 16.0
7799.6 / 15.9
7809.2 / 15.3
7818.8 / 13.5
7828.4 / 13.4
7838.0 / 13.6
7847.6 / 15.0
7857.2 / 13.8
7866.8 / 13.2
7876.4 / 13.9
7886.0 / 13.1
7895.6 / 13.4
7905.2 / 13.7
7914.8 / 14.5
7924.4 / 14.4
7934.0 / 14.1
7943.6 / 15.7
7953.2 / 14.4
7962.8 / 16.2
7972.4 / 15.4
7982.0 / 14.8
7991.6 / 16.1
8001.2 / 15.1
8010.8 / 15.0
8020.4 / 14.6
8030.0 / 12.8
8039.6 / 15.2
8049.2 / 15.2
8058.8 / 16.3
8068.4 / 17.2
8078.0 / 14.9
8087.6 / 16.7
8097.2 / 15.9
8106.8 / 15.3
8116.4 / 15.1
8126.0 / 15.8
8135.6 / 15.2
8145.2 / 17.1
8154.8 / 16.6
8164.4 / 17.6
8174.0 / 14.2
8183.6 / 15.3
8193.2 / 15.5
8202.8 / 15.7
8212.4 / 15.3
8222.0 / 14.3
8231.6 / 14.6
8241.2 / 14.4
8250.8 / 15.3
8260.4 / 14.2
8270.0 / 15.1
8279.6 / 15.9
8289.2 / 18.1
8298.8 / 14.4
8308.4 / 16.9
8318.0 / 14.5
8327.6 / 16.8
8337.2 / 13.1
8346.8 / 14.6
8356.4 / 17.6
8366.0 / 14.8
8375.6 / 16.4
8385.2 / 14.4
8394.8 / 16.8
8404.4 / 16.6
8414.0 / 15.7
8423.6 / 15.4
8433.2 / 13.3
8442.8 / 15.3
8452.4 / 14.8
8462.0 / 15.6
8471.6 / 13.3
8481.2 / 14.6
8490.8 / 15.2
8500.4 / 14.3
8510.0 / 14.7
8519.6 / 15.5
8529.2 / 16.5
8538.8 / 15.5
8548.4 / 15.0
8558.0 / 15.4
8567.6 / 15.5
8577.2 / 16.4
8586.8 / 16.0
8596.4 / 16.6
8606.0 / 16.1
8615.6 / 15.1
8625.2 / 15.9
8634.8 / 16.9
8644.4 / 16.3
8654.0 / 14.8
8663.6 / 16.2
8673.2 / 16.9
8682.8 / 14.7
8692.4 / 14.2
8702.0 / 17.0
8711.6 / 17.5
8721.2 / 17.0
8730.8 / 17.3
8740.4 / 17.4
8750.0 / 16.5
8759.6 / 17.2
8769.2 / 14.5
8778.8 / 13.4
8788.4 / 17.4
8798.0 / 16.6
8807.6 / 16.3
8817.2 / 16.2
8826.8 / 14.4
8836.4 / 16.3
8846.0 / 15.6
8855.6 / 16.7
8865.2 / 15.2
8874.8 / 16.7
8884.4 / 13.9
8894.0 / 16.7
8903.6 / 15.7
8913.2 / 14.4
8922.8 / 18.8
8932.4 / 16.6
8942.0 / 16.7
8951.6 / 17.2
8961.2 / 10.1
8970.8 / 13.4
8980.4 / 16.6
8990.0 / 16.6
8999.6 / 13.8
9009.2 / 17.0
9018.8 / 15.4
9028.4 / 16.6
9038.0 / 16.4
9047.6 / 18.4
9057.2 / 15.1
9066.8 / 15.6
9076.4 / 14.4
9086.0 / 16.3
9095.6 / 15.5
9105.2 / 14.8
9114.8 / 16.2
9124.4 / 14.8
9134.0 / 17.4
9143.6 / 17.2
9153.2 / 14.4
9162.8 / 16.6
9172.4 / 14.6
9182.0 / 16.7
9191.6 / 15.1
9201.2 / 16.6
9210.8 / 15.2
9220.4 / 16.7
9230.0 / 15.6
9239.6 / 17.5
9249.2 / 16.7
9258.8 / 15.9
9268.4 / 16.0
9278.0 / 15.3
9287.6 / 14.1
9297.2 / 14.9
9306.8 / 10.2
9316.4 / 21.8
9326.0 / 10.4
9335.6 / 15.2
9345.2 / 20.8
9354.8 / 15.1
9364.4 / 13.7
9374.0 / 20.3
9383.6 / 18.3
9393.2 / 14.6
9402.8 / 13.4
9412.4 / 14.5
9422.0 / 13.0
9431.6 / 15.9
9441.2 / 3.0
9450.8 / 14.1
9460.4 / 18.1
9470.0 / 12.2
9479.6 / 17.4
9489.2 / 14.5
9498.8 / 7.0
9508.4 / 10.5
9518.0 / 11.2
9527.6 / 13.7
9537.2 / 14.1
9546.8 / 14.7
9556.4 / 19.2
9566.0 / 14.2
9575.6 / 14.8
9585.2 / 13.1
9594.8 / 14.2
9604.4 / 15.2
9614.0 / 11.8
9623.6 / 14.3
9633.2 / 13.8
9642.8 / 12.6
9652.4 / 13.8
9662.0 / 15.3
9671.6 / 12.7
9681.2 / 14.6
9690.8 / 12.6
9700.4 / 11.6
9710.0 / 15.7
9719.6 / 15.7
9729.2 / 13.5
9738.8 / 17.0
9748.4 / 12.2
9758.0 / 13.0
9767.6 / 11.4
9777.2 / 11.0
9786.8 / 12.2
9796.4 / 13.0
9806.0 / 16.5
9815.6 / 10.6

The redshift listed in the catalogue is 0.52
